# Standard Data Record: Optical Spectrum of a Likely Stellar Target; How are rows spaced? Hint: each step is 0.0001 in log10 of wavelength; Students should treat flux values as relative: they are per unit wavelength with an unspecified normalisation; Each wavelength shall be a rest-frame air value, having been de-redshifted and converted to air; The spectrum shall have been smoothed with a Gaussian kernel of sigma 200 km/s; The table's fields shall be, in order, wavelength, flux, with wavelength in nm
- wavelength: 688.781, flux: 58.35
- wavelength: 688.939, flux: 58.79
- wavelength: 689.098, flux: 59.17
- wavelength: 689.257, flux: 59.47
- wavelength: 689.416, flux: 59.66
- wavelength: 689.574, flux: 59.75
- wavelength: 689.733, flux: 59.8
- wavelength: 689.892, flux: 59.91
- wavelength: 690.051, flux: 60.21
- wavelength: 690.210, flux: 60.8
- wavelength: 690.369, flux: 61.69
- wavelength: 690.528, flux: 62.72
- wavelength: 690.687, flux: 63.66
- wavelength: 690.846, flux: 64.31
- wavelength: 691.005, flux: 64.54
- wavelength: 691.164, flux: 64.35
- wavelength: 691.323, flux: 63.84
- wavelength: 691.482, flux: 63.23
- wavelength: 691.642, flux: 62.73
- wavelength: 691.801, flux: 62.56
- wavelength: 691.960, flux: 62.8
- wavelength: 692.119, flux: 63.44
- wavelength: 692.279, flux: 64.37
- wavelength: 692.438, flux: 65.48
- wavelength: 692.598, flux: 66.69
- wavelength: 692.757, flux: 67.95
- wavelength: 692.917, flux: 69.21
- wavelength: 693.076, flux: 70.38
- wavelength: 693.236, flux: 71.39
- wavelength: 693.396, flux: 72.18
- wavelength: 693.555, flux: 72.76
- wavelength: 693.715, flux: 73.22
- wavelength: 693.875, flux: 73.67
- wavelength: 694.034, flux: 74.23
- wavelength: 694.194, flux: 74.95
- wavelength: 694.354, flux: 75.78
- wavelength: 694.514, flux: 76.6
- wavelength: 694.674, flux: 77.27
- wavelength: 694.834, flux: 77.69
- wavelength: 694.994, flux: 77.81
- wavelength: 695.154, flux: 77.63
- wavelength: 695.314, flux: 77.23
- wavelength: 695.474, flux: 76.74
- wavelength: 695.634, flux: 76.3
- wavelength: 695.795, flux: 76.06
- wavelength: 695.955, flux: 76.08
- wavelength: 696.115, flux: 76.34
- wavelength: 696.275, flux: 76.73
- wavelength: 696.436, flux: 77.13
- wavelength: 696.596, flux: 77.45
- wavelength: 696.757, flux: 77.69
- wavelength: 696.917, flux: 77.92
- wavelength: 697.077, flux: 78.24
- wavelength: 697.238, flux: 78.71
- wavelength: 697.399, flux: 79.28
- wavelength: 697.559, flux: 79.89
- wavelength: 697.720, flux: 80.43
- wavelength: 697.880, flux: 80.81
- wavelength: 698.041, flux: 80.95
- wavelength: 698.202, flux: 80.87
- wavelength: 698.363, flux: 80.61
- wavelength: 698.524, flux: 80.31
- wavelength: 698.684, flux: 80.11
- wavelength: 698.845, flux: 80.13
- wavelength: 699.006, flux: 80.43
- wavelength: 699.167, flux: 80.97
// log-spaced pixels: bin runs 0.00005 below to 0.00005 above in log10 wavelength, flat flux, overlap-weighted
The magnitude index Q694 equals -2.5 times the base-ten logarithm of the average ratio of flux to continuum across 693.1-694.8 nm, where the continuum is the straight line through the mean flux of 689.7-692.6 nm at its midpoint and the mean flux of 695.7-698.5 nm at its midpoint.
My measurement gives -0.06 mag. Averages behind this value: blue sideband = 63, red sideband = 78.5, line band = 74.2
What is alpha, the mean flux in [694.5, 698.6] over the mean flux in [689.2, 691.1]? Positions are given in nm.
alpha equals 1.3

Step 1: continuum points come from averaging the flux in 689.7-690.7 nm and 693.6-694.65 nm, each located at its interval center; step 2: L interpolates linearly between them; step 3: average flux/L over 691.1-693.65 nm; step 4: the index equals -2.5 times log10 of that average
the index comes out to 0.04 mag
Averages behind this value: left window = 61.1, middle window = 66.5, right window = 74.8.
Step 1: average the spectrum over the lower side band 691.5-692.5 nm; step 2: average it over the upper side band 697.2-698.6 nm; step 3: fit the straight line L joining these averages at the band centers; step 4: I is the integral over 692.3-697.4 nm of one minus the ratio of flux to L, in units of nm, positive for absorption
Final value -0.23 nm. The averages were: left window 63.5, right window 80.2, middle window 74.7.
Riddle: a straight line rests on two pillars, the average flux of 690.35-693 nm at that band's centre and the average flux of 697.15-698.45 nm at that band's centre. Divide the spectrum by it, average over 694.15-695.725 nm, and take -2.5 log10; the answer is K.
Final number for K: -0.06 mag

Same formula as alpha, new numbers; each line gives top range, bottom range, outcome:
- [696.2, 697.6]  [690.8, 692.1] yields 1.23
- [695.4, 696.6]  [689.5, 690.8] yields 1.25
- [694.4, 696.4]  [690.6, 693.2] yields 1.18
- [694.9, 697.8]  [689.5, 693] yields 1.23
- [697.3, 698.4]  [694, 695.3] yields 1.05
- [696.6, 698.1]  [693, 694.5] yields 1.08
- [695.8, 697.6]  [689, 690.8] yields 1.28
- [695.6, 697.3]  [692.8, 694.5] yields 1.06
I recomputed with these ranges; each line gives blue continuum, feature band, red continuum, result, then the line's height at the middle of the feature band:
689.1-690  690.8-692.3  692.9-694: 0.06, 66.1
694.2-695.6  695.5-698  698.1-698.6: 0.03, 78.9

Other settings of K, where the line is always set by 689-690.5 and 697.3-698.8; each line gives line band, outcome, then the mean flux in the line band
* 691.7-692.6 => 0.03 mag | 64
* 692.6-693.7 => -0.03 mag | 70.5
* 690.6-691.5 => -0.01 mag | 64.1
